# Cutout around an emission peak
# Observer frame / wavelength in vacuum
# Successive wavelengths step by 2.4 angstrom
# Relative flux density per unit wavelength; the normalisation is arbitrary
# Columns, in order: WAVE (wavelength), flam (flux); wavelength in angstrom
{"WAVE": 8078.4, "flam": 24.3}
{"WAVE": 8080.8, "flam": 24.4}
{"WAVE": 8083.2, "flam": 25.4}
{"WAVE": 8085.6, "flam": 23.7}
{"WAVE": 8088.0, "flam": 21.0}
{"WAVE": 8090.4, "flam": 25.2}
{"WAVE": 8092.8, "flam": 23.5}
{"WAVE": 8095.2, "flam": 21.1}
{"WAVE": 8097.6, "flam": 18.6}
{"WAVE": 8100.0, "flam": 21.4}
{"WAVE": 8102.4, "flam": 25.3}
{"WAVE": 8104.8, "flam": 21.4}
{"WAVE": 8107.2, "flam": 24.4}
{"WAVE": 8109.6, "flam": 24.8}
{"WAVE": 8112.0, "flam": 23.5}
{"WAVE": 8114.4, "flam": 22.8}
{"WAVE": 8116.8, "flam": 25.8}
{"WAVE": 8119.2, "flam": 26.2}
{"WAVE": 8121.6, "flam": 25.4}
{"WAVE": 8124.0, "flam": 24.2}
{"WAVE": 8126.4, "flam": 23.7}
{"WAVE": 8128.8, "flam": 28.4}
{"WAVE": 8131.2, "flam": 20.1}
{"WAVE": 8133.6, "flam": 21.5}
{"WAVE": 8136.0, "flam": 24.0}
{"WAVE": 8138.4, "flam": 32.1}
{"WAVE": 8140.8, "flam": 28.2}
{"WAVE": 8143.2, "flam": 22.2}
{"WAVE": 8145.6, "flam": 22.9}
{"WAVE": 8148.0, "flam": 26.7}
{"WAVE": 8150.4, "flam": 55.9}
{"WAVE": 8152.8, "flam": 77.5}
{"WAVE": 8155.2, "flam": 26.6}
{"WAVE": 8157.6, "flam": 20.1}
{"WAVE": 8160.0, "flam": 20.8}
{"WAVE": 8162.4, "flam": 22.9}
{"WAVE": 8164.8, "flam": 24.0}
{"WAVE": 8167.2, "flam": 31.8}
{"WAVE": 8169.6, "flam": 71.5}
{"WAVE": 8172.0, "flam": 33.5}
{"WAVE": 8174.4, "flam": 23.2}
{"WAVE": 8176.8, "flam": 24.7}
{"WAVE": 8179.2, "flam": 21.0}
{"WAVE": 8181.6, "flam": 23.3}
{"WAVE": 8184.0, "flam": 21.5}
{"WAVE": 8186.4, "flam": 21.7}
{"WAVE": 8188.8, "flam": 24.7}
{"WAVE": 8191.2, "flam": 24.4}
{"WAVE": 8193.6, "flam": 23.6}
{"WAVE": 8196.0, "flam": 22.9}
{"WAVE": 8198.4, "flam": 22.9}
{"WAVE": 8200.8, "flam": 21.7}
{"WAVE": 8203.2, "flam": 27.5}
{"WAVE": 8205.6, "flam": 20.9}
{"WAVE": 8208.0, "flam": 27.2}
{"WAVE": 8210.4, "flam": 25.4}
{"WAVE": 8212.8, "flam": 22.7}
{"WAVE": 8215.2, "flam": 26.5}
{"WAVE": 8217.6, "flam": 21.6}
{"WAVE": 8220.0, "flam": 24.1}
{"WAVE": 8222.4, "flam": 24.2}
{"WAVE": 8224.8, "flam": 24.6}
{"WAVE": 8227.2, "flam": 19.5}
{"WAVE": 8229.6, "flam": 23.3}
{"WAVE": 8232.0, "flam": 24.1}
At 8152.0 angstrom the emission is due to [S II]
